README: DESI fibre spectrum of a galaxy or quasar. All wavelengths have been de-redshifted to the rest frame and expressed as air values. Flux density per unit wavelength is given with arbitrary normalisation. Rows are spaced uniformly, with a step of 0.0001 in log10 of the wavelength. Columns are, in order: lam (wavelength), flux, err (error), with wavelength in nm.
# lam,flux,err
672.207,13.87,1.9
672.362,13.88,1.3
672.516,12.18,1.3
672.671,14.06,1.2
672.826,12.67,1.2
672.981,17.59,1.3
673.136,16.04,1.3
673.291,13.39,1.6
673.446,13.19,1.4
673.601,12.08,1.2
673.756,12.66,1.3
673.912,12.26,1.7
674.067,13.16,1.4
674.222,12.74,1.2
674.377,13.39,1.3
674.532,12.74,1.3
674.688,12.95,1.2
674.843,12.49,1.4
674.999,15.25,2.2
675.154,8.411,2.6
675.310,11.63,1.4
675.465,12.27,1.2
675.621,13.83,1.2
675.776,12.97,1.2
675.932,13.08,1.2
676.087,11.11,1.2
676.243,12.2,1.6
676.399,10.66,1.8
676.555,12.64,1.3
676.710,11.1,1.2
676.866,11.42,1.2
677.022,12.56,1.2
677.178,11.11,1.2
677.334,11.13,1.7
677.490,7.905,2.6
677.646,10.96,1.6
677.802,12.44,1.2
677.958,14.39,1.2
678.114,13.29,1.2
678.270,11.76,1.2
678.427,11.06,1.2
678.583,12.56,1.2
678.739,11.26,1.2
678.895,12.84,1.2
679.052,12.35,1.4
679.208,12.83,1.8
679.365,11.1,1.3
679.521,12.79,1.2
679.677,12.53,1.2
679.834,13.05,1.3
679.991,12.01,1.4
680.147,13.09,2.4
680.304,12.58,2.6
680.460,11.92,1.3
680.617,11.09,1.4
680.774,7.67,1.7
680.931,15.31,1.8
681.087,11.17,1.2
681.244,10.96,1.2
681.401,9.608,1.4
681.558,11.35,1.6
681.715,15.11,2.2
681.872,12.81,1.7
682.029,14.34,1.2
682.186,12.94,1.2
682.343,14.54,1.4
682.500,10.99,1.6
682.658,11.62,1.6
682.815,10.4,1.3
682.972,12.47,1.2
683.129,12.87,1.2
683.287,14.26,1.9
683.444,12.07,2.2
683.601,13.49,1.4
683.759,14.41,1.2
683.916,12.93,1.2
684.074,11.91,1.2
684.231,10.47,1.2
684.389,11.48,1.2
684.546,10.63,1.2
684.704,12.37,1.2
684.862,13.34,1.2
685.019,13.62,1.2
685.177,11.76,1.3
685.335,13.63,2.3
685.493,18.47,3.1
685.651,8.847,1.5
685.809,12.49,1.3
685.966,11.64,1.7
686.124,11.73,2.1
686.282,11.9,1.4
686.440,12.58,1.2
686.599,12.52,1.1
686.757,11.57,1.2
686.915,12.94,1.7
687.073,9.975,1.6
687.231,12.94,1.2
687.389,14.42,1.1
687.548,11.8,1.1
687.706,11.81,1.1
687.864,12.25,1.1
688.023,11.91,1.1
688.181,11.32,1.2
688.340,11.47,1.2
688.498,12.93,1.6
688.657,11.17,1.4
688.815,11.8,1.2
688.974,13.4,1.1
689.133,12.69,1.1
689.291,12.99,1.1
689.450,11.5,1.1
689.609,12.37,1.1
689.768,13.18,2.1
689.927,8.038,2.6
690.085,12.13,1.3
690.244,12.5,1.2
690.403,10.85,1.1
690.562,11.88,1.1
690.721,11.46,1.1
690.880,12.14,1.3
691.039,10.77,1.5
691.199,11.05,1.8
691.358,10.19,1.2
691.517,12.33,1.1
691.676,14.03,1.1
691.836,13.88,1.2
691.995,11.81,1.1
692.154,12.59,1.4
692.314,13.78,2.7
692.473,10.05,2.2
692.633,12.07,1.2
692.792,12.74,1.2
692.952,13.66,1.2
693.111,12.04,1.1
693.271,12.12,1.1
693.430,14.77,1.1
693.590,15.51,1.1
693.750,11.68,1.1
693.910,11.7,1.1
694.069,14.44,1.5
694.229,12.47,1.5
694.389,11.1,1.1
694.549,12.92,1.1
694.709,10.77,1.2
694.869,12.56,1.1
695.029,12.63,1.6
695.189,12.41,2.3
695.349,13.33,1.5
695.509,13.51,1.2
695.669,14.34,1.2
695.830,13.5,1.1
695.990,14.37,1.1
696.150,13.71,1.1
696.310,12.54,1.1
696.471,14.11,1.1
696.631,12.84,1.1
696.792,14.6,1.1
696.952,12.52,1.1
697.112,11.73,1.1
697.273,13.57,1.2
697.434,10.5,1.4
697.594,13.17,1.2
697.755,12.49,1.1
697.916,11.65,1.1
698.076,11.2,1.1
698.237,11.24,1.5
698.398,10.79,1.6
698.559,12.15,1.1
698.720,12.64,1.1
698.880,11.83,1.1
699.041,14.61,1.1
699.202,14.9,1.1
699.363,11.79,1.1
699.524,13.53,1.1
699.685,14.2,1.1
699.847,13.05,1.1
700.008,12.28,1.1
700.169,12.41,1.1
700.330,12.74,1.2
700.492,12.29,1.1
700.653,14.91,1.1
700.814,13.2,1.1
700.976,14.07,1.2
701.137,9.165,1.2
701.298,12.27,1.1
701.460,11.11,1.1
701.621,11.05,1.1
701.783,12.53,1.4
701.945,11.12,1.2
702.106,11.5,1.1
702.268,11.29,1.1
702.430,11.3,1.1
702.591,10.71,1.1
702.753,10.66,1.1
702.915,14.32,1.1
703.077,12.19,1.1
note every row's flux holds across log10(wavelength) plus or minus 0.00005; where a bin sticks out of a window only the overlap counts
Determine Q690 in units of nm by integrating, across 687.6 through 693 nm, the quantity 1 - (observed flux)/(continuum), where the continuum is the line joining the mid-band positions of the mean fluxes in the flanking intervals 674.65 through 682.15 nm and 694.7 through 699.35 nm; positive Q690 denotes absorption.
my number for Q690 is 0.221 nm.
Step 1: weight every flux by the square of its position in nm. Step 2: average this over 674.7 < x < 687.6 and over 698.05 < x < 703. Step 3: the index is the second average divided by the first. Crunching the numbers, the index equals 1.06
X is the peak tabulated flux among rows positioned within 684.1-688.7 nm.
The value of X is 18.47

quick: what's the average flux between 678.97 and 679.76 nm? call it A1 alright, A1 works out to 12.3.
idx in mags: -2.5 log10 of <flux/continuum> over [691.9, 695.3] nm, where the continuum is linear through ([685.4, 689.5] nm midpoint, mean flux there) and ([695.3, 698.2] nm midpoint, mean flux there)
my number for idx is 0.01 mag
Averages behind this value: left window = 12.3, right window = 13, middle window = 12.6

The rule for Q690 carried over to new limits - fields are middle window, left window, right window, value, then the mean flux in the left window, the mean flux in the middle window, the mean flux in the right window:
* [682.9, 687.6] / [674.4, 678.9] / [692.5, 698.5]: -0.07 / 12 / 12.5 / 12.7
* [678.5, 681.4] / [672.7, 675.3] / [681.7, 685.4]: 0.19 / 13.2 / 12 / 12.6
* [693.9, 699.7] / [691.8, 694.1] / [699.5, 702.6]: -0.10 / 12.8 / 12.8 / 12.2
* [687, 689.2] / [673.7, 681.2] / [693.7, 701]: 0.06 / 12.1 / 12.1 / 12.8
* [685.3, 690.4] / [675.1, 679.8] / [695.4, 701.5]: 0.06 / 11.9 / 12.2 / 12.8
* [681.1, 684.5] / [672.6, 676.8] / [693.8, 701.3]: 0.11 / 12.8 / 12.4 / 12.7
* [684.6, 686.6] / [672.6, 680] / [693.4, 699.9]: 0.00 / 12.5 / 12.7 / 12.8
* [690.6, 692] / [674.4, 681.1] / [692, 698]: 0.08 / 12.1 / 12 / 12.8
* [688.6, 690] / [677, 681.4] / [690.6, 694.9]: 0.04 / 11.9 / 11.9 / 12.4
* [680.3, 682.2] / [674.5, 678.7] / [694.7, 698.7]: 0.02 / 12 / 12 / 12.7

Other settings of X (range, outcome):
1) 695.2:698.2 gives 14.6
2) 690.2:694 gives 15.51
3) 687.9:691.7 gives 14.03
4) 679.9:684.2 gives 15.31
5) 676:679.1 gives 14.39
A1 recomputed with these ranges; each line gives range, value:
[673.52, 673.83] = 12.4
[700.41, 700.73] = 13.6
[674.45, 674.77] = 12.8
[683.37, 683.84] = 13.3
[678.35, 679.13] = 12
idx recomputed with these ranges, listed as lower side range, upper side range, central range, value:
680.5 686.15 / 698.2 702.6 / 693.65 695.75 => -0.024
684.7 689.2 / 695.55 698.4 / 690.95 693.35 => 0.034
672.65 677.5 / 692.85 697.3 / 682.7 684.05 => -0.002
